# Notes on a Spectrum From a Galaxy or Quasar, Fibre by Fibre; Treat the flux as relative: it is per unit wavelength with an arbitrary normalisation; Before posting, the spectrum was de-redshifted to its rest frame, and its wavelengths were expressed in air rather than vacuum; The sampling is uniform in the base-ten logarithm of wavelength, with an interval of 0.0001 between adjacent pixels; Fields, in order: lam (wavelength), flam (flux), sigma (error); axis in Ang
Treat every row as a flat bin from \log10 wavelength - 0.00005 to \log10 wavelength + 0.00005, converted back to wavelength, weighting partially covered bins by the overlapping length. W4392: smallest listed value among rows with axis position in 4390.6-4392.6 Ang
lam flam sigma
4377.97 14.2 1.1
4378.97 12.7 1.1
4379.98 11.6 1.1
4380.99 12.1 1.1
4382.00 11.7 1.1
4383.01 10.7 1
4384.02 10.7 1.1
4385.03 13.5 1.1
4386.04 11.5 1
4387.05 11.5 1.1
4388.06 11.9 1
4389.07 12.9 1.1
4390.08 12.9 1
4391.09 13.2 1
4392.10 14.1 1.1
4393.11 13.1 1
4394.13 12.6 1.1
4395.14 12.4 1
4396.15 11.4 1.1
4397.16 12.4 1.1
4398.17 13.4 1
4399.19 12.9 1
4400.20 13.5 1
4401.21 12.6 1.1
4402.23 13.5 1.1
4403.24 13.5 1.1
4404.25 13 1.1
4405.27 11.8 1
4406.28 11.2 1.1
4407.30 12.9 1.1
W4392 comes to 13.2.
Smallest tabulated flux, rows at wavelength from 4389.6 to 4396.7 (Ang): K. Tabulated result 11.4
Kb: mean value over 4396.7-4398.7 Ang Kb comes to 12.9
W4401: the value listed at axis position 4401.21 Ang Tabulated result 12.6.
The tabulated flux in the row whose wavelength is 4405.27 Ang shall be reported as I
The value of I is 11.8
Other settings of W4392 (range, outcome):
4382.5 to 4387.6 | 10.7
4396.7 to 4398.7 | 12.4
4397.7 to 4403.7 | 12.6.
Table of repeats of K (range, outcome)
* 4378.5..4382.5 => 11.6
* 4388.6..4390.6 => 12.9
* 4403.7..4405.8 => 11.8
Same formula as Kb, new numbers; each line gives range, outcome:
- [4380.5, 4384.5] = 11.3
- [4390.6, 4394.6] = 13.2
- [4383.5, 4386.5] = 11.9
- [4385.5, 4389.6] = 12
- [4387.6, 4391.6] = 12.7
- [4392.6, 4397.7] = 12.4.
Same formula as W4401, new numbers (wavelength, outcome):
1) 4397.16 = 12.4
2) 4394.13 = 12.6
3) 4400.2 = 13.5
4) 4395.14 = 12.4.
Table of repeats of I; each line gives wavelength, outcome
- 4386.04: 11.5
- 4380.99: 12.1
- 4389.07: 12.9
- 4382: 11.7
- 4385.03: 13.5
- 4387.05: 11.5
